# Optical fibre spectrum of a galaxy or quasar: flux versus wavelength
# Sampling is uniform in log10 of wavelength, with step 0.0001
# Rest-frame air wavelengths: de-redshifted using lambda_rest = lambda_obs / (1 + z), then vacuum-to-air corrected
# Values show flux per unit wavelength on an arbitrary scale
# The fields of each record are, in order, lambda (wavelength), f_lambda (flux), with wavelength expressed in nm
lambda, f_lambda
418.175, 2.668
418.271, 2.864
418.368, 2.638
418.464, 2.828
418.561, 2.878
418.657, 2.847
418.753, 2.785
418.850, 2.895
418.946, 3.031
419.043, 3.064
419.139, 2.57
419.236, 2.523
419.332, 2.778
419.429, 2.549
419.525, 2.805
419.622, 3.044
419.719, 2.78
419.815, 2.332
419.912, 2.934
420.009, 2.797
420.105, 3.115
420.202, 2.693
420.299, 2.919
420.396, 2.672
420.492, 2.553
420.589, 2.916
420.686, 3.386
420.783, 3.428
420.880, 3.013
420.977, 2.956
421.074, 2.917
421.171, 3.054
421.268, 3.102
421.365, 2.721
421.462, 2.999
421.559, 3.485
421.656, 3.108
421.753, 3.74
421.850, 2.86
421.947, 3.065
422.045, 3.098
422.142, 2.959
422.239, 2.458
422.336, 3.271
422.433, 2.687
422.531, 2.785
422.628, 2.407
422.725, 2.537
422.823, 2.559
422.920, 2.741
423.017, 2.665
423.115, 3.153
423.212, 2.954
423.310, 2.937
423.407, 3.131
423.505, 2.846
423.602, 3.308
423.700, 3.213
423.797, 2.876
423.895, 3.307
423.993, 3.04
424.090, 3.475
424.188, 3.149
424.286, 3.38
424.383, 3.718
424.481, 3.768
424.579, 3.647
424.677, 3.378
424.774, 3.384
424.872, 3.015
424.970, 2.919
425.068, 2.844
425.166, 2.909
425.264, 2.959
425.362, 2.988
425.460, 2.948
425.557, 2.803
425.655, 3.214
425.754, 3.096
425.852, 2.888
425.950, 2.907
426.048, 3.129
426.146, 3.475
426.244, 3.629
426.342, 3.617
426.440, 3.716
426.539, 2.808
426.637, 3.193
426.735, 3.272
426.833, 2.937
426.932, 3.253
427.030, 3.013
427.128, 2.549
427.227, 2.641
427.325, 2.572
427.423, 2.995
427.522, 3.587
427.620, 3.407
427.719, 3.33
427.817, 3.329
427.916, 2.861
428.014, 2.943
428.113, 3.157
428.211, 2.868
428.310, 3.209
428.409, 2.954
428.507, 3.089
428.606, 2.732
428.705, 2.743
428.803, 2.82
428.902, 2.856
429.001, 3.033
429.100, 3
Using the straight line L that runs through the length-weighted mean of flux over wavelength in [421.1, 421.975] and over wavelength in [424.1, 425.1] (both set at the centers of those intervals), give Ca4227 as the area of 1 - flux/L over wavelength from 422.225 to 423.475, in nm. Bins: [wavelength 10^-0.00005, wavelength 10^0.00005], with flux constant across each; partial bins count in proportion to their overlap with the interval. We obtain 0.16 nm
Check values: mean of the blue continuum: 3.12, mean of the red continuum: 3.33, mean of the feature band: 2.8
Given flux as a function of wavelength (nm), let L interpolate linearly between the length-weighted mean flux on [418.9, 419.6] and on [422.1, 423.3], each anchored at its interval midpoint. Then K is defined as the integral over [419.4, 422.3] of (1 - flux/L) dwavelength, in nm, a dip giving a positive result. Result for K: -0.19 nm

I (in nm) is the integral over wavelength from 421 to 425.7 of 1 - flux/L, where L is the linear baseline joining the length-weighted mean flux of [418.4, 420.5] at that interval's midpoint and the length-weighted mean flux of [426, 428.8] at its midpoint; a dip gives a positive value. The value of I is -0.17 nm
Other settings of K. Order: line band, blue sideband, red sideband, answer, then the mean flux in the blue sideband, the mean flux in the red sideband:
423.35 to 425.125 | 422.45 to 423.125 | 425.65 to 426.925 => -0.214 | 2.66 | 3.22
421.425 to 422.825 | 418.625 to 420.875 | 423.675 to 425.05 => 0.058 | 2.85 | 3.3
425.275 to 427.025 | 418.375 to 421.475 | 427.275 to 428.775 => -0.089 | 2.87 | 3.05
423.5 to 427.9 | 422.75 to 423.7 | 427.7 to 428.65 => -0.271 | 2.93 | 3.04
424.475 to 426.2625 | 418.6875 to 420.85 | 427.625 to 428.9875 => -0.109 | 2.85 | 3.01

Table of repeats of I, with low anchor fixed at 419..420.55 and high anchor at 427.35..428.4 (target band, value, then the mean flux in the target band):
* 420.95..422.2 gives -0.10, 3.08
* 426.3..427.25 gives -0.01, 3.11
